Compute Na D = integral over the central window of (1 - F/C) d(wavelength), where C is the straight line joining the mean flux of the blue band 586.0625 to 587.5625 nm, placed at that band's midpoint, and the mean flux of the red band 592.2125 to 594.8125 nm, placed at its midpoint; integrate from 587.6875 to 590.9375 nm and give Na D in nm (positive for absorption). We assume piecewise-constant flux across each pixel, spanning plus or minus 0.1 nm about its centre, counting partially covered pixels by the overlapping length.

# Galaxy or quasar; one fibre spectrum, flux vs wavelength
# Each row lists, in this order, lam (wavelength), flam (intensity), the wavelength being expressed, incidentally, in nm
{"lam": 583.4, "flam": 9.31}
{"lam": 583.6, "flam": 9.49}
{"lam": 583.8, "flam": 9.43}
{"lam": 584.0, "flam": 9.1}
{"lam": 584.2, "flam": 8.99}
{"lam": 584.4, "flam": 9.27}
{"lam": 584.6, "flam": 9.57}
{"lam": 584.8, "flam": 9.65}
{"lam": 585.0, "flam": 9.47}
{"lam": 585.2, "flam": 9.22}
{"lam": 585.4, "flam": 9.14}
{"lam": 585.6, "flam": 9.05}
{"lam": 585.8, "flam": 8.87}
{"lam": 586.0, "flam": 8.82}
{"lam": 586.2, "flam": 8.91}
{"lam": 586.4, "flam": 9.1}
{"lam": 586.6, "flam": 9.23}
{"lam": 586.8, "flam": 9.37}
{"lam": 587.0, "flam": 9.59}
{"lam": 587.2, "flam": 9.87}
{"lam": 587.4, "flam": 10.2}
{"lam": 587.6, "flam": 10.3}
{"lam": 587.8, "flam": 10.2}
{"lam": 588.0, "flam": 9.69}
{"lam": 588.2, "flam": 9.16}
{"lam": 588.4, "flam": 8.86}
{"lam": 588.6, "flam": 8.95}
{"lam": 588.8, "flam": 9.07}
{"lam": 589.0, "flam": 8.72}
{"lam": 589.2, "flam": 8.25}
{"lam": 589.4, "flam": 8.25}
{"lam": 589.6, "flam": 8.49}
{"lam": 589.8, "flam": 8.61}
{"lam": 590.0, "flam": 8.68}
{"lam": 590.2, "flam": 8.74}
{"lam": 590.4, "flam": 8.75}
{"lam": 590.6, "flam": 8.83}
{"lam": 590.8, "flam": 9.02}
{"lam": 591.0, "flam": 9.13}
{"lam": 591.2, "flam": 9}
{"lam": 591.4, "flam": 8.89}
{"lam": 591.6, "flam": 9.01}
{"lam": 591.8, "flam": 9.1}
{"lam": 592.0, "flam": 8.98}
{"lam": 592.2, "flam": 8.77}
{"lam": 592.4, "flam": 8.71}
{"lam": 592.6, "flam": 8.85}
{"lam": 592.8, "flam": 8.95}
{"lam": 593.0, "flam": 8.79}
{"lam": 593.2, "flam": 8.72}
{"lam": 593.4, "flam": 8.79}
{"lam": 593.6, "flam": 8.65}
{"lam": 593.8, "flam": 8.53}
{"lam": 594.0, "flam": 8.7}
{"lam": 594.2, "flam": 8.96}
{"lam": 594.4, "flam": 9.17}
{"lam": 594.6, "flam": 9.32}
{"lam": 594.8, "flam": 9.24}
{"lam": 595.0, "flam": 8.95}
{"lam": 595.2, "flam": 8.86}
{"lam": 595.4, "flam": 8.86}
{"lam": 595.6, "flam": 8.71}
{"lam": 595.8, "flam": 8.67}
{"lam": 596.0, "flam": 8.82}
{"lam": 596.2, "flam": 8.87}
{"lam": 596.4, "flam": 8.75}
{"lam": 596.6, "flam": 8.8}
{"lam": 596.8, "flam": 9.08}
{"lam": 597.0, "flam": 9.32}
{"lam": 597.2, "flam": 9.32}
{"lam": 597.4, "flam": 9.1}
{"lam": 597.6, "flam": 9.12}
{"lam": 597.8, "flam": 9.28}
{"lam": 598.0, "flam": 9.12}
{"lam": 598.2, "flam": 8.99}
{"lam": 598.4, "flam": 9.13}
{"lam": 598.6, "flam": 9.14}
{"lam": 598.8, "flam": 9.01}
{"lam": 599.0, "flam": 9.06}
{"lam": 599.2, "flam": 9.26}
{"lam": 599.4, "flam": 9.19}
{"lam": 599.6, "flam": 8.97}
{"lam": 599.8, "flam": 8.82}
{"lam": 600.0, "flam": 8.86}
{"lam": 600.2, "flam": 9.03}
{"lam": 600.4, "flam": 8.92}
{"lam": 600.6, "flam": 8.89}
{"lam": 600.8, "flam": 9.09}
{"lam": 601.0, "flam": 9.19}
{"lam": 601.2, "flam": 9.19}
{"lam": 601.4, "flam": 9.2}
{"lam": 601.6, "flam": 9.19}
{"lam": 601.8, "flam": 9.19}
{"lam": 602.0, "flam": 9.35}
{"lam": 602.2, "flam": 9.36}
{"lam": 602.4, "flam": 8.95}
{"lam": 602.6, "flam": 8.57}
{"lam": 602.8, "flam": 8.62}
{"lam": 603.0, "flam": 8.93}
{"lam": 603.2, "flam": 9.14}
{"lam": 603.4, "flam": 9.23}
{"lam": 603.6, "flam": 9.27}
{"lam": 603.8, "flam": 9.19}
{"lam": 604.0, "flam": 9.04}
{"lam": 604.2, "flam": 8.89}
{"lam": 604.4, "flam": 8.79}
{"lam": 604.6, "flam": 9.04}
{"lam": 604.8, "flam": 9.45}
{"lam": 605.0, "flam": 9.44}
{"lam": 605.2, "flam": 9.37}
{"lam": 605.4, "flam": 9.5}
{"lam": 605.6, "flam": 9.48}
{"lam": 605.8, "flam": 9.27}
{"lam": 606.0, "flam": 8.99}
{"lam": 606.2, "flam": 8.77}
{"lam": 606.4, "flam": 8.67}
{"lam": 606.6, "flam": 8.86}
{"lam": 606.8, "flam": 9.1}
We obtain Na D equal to 0.12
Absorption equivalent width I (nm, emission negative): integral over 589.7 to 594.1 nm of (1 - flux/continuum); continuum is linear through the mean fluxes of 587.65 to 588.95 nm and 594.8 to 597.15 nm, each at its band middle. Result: 0.15 nm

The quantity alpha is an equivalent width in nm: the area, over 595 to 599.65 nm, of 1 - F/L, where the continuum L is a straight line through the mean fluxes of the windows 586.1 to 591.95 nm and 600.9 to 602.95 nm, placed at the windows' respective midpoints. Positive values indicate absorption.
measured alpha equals 0.03 nm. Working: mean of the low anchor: 9.1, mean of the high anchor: 9.08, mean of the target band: 9.02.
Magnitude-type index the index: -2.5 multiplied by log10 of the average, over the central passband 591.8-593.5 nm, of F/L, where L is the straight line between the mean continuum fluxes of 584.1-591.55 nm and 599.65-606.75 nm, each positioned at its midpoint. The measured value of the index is 0.034 mag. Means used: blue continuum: 9.13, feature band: 8.84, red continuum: 9.08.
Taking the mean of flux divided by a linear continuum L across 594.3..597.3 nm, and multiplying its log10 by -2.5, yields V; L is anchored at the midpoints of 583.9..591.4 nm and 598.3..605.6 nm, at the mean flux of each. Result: 0.02 mag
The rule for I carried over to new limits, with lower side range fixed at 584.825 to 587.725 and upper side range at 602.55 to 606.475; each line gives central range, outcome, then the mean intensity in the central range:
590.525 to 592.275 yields 0.061 nm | 8.97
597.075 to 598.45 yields 0.007 nm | 9.16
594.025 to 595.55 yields 0.037 nm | 9.02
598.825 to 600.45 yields 0.027 nm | 9.02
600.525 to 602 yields -0.002 nm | 9.15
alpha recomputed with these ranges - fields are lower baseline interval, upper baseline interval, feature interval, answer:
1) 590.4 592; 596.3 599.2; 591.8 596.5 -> 0.09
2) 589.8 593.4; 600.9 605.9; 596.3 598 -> -0.02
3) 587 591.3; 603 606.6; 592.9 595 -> 0.05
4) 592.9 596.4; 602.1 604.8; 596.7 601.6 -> -0.09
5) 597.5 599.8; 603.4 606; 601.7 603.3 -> 0.03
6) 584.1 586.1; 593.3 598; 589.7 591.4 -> 0.04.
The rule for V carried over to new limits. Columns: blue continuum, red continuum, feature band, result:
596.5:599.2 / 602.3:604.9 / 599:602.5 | 0.00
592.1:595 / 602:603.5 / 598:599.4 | -0.02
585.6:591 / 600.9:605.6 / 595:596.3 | 0.04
